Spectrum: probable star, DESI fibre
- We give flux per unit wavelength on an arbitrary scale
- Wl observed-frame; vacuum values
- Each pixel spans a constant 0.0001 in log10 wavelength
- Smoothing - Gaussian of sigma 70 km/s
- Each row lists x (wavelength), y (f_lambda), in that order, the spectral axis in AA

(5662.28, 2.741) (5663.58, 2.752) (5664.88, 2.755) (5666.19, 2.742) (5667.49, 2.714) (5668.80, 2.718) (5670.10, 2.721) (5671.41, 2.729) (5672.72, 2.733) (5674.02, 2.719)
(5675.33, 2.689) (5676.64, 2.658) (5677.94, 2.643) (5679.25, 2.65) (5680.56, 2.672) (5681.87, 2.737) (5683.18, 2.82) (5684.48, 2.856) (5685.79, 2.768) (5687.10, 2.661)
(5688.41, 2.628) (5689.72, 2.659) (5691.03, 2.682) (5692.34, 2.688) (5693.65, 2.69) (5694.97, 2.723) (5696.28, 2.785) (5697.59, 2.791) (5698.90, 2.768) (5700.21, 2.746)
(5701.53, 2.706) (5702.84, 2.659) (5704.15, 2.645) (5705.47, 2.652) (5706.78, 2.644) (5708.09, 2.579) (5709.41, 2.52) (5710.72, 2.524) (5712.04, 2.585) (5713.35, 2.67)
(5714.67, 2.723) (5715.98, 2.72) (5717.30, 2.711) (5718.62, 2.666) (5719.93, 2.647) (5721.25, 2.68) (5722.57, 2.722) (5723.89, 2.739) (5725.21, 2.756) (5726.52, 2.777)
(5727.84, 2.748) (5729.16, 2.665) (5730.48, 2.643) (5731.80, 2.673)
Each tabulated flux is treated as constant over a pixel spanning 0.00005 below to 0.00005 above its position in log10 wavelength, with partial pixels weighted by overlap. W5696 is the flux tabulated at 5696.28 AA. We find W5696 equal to 2.785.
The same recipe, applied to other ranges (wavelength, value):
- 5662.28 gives 2.741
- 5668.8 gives 2.718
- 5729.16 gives 2.665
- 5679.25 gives 2.65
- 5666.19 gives 2.742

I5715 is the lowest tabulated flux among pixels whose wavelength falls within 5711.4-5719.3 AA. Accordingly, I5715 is 2.585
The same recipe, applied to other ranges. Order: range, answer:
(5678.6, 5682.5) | 2.65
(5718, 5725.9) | 2.647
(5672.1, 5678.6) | 2.643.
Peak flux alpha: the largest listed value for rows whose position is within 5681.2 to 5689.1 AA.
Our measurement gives 2.856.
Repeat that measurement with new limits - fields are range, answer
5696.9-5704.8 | 2.791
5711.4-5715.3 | 2.723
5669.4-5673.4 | 2.733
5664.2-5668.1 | 2.755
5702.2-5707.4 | 2.659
